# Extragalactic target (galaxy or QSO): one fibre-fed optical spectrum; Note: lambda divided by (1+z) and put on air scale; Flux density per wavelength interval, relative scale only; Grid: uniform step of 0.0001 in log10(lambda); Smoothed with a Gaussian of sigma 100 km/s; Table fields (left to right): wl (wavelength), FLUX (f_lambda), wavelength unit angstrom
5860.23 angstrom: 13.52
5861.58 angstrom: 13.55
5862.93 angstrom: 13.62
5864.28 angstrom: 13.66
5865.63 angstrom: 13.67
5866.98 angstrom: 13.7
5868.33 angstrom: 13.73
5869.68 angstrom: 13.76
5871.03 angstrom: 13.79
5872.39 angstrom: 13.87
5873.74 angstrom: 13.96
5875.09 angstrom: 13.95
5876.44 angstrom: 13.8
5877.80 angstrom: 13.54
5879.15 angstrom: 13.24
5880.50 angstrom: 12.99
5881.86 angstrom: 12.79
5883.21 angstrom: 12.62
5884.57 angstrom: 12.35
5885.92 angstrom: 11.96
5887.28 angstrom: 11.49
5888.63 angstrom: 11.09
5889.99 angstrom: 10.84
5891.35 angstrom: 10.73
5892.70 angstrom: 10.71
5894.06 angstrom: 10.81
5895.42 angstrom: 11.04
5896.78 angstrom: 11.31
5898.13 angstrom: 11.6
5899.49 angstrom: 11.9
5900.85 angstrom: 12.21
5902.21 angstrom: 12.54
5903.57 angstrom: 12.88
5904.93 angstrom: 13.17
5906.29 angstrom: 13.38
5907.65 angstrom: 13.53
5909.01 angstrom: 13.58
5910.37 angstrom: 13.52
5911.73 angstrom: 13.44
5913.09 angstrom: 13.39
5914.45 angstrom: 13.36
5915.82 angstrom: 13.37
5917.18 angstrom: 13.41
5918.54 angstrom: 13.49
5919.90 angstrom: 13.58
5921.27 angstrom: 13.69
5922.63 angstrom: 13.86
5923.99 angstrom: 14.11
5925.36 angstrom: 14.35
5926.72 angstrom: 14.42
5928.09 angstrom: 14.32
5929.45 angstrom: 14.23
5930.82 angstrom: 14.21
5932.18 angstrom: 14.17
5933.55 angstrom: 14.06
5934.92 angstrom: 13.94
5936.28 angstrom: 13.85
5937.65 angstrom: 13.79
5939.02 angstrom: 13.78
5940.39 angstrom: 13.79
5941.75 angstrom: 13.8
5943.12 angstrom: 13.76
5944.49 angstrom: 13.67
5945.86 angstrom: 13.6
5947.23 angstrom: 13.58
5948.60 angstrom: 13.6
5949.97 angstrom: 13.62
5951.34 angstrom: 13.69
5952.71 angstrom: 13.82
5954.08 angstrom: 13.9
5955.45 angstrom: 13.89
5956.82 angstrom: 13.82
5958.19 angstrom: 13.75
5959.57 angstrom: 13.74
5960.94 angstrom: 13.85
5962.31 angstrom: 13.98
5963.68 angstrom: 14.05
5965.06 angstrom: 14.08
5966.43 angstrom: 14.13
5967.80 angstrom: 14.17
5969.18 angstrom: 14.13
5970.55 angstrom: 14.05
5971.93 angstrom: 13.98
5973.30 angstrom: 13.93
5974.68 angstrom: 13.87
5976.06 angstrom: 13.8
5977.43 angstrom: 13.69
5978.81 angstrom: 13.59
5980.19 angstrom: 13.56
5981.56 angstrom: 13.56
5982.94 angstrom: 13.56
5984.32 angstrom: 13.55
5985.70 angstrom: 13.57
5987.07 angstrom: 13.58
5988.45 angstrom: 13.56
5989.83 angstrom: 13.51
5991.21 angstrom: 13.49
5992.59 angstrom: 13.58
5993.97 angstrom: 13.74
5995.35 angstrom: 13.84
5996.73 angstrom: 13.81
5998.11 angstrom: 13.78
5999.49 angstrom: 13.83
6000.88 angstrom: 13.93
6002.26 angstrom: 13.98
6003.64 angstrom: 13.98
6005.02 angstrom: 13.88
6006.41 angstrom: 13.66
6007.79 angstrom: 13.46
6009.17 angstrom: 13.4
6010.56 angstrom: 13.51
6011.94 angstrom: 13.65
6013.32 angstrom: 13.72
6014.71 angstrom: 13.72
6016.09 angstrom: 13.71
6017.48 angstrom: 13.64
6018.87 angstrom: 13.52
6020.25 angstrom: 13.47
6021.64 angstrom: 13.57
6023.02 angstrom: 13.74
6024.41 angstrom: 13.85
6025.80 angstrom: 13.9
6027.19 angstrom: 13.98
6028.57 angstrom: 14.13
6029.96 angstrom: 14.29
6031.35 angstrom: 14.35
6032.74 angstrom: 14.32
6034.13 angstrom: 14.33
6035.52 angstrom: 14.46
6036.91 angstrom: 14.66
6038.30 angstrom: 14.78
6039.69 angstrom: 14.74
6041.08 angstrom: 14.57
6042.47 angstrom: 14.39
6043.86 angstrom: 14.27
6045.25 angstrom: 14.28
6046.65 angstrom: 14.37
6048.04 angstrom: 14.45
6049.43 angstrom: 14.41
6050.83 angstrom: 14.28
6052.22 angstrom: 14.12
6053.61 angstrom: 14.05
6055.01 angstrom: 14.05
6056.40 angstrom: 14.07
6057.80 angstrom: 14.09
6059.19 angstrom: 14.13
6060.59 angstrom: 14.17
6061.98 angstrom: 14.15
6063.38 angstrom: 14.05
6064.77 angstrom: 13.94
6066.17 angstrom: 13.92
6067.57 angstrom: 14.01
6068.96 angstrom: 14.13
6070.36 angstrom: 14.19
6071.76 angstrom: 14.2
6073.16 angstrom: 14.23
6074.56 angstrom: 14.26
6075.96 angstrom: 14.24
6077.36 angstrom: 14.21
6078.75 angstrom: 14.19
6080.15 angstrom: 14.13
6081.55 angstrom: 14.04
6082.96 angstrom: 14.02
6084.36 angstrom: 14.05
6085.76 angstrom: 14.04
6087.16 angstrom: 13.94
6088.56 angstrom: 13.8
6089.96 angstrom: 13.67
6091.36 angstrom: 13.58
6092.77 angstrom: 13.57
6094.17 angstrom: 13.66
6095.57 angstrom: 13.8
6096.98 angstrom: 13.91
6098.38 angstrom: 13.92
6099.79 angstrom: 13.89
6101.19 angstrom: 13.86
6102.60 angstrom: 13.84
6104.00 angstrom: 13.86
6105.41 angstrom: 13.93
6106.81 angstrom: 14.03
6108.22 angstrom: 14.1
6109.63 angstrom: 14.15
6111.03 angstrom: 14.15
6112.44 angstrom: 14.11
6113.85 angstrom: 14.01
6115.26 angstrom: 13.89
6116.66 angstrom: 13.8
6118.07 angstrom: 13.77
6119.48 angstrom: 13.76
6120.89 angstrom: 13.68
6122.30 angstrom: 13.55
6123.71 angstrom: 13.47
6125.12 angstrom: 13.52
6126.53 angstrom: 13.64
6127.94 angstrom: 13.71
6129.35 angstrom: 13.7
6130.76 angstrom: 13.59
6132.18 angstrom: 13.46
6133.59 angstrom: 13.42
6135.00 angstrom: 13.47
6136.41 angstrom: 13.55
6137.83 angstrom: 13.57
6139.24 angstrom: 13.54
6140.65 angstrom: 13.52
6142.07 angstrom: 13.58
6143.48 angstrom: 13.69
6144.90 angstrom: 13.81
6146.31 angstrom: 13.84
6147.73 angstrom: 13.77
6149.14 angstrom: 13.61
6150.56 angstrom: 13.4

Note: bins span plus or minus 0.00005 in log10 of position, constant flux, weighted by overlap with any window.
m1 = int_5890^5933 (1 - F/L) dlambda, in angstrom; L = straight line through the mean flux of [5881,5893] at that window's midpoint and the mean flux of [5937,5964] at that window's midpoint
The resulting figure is -1.8 angstrom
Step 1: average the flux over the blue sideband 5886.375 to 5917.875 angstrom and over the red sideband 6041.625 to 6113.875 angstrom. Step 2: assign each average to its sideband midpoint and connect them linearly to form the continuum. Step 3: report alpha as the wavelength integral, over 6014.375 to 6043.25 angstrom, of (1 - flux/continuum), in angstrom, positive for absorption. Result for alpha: -1.14 angstrom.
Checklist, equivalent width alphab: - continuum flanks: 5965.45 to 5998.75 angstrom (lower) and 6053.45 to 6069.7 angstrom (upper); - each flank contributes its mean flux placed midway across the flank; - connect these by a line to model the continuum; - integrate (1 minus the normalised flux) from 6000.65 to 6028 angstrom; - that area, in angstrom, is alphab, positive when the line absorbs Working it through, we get 0.3 angstrom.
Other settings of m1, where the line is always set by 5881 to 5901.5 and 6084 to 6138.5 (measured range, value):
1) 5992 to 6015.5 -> -1.91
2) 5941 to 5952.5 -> -1.46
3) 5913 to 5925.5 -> -1.89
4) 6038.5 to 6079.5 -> -2.99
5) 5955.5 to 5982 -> -3.30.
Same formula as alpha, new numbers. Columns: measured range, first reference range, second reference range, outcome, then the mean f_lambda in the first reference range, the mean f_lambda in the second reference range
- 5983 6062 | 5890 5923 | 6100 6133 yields -4.0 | 12.6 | 13.8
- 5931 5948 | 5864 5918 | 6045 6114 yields -1.0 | 12.8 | 14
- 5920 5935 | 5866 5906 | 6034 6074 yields -1.4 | 12.5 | 14.3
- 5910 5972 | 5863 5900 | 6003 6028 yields -3.7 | 12.6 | 13.7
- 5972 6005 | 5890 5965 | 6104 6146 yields -0.6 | 13.3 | 13.7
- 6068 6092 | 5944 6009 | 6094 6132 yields -0.4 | 13.8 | 13.8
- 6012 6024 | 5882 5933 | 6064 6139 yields -0.2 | 12.8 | 13.9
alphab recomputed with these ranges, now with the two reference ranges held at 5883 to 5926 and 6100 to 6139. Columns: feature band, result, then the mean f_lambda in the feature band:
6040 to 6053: -1.0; 14.4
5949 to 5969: -1.5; 13.9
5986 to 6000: -0.6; 13.7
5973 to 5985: -0.6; 13.7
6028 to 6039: -0.9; 14.4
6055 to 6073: -0.8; 14.1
